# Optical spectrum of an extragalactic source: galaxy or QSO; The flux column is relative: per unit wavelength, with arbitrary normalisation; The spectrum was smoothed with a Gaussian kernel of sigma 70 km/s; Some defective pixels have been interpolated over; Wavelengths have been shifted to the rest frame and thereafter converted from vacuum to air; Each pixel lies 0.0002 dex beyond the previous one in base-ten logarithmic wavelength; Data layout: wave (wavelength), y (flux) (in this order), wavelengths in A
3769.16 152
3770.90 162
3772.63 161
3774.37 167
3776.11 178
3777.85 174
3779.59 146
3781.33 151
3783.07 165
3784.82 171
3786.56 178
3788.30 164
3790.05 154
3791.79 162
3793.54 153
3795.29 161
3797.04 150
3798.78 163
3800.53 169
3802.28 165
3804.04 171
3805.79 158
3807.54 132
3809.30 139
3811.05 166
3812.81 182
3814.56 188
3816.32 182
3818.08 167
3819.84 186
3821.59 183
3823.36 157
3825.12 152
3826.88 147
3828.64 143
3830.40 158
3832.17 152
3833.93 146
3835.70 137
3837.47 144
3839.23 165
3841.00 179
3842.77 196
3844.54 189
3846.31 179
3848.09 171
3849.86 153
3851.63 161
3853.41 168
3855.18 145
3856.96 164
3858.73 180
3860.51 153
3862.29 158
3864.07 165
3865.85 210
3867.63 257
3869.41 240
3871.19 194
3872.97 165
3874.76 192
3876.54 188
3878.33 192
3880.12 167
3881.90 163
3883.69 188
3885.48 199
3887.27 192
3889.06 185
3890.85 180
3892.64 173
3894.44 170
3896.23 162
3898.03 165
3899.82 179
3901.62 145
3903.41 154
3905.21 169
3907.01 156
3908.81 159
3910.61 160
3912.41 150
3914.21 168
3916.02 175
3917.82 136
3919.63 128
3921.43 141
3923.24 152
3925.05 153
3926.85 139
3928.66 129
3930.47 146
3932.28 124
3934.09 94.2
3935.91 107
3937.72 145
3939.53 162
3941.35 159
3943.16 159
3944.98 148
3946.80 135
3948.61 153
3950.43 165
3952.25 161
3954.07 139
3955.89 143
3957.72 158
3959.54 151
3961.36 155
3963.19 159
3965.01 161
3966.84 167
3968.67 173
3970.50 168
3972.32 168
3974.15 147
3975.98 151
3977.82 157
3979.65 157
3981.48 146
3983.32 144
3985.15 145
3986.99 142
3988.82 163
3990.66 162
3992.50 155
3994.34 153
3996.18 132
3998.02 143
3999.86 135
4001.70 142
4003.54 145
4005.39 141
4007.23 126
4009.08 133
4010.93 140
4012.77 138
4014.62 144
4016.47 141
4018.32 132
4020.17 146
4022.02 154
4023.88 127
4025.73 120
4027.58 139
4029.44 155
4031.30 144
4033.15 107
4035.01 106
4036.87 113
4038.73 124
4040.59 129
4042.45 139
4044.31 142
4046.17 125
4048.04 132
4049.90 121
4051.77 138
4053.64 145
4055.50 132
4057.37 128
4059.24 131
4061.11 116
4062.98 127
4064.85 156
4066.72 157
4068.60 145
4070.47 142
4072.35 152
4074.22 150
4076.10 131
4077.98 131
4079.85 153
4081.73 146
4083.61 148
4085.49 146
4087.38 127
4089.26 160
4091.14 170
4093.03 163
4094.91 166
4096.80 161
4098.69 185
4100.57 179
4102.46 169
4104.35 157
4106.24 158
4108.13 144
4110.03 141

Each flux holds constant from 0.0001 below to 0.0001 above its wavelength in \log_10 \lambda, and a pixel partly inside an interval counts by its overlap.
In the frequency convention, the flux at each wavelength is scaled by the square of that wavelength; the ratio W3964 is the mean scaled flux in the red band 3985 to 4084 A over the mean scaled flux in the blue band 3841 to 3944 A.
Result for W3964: 0.90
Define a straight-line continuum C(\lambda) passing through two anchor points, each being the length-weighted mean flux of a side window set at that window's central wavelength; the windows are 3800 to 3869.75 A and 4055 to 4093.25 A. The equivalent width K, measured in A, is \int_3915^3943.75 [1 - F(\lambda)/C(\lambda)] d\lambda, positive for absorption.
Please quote 3.3 A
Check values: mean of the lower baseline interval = 168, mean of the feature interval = 140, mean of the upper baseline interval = 143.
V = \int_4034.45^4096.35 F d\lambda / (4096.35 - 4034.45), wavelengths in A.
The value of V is 140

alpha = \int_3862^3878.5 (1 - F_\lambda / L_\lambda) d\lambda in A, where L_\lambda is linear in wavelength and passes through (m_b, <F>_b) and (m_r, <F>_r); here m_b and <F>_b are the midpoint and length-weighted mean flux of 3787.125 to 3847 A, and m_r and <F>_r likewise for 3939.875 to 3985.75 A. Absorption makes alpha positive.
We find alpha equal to -3.9 A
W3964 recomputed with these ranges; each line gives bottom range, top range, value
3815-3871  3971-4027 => 0.91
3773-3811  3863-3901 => 1.22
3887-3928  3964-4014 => 0.97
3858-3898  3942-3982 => 0.88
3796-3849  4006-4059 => 0.90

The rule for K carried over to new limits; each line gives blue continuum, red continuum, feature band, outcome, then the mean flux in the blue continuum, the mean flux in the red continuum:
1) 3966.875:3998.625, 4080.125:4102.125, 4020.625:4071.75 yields 7.69 A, 154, 159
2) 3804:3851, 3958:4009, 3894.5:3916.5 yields -0.63 A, 164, 151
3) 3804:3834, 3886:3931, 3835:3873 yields -3.74 A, 162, 159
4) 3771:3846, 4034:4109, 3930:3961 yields 1.77 A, 163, 144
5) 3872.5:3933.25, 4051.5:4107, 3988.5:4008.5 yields 1.42 A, 163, 149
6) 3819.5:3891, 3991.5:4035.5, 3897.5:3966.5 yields 3.01 A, 174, 138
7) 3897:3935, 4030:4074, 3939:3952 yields -0.83 A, 149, 133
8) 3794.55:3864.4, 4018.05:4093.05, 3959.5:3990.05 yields -2.00 A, 163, 138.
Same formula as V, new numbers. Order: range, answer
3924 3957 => 142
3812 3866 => 166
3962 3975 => 163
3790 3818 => 163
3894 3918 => 161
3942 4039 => 146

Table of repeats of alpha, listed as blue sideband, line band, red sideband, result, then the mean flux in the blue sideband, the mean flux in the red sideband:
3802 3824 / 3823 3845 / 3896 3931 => 0.8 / 168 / 153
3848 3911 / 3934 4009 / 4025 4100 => 3.9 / 176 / 140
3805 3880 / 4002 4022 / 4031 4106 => 1.4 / 171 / 143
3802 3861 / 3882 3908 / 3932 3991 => -2.5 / 164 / 151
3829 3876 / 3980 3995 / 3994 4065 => -0.8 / 174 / 134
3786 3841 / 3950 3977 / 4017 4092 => -2.1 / 161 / 137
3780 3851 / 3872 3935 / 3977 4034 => -3.0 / 163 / 142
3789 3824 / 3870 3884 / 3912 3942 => -2.9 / 164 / 141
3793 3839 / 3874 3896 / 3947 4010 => -3.6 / 160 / 151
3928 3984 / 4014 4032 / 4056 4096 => 0.8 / 150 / 145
